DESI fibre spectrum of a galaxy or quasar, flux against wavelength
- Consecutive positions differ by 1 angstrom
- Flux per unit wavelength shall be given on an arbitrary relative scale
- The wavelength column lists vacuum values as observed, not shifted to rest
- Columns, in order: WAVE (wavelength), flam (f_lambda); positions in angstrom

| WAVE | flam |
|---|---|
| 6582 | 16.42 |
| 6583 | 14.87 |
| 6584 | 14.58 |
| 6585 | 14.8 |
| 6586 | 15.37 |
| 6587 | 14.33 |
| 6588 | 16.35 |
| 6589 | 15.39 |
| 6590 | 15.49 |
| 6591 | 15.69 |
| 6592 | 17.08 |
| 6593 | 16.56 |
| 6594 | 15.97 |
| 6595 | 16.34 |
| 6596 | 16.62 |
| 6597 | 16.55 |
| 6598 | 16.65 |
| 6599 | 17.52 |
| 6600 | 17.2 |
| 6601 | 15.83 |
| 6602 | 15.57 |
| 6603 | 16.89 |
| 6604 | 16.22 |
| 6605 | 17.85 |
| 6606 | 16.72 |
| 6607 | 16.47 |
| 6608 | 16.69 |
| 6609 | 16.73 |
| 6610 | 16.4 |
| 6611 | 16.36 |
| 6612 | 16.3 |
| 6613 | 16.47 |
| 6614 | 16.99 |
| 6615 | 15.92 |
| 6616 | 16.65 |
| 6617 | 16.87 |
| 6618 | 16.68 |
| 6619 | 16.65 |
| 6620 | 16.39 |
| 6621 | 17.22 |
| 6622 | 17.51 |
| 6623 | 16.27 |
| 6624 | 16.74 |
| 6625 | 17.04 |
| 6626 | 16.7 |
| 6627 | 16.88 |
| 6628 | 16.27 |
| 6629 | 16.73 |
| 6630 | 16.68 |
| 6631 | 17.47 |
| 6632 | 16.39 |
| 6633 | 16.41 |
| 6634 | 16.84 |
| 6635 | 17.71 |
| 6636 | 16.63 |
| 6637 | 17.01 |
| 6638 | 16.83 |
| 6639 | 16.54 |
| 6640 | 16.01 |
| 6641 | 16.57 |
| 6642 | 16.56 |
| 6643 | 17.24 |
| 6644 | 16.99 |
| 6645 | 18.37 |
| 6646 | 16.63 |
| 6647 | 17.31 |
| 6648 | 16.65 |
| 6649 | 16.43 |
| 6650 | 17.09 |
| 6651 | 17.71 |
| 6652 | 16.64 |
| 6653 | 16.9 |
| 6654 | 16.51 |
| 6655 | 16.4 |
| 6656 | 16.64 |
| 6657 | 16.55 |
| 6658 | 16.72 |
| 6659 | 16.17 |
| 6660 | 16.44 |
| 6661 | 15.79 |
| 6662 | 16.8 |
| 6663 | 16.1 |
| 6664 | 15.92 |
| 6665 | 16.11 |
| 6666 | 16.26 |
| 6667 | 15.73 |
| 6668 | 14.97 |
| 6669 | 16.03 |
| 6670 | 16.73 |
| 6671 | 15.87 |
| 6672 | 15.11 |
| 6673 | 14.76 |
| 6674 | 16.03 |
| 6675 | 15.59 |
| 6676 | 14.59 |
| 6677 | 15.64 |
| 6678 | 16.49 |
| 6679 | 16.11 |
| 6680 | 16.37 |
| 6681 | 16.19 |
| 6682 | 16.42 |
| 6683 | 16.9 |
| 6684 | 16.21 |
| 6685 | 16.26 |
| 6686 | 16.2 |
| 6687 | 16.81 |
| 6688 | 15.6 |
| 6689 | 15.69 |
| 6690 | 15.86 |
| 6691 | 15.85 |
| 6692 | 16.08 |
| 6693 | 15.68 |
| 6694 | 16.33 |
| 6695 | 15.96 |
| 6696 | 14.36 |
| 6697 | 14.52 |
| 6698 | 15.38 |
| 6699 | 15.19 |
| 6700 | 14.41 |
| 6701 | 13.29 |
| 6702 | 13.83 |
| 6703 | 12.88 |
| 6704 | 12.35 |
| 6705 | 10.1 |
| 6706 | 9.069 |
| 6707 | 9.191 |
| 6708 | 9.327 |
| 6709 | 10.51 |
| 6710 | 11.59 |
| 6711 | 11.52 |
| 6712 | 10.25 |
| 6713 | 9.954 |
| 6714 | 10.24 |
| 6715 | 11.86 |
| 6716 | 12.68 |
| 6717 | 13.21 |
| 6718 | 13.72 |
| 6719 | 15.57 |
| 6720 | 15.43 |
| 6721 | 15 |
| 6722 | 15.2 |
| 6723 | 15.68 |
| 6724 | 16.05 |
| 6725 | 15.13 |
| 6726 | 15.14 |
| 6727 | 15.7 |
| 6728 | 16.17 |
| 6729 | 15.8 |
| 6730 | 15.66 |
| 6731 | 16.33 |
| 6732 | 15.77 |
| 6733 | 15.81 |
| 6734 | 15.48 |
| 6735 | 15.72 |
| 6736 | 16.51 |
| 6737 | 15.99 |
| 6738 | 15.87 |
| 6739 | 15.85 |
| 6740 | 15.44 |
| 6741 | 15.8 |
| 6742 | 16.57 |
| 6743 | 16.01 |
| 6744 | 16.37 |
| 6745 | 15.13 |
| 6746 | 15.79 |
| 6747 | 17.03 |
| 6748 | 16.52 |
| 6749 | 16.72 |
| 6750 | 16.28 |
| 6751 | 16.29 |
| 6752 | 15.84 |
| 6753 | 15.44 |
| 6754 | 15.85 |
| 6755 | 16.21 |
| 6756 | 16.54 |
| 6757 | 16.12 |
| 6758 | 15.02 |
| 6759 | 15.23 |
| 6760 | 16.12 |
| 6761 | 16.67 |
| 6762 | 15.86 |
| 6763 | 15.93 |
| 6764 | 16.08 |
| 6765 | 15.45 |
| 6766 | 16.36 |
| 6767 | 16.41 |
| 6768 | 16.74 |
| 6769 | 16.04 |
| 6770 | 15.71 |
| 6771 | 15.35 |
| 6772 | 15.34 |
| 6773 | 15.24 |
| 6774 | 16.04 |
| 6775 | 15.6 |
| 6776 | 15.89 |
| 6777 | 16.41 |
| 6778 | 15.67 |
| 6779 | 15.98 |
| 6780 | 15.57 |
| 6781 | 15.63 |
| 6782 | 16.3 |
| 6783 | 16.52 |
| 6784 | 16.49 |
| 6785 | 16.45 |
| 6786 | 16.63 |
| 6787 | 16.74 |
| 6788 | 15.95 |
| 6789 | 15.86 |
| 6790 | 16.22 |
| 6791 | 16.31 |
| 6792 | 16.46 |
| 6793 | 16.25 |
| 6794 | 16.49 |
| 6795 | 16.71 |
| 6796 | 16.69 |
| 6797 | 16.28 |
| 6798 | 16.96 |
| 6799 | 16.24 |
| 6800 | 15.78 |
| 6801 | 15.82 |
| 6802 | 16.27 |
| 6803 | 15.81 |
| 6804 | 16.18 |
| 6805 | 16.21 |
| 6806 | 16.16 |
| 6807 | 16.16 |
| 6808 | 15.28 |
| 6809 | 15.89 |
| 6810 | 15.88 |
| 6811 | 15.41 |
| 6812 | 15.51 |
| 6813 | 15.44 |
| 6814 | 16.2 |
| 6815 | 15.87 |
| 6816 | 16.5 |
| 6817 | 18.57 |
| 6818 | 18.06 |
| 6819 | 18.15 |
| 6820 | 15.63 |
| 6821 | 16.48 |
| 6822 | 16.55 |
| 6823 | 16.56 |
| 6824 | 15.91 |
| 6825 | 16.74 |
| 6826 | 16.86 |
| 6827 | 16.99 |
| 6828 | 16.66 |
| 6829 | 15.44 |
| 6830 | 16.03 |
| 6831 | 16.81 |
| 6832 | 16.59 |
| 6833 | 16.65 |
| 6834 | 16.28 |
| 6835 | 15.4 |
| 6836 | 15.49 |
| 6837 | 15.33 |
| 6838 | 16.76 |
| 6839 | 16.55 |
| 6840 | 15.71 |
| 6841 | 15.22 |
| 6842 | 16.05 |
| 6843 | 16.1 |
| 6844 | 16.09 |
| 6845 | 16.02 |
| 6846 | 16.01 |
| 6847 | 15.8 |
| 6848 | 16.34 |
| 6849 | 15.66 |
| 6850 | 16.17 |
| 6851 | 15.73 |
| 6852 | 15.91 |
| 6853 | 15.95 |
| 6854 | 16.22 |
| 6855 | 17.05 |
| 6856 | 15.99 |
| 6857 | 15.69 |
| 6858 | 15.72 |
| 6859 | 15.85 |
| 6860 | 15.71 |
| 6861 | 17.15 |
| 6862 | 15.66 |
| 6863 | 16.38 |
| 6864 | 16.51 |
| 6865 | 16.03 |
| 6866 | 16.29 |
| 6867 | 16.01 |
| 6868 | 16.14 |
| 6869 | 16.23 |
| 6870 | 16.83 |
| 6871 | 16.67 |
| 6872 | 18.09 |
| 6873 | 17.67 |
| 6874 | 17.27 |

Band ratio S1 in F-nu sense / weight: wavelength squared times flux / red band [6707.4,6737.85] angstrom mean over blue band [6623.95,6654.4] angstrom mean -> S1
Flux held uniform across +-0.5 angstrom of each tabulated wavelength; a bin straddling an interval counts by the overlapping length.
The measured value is 0.86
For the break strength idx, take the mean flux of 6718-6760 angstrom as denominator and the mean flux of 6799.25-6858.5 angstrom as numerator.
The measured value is 1.0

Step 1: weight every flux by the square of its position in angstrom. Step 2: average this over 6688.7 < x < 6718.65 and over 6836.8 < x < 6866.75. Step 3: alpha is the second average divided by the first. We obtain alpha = 1.29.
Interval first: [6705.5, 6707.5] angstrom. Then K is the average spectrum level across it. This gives 9.13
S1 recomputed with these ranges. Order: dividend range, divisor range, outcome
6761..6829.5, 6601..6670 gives 1.02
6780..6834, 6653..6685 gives 1.06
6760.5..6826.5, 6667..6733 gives 1.15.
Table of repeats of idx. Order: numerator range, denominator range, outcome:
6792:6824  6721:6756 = 1.03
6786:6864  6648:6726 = 1.09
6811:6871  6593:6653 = 0.97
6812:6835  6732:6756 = 1.03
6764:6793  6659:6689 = 1.00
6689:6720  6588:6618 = 0.80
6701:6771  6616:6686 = 0.90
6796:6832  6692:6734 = 1.19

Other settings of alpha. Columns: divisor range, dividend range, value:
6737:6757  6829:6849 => 1.02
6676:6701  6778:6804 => 1.06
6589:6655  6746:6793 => 1.01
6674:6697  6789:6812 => 1.05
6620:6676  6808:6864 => 1.04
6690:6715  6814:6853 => 1.32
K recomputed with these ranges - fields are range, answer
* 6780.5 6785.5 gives 16.3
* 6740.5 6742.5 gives 16.2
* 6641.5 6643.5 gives 16.9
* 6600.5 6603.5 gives 16.1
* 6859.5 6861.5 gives 16.4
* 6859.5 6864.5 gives 16.3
